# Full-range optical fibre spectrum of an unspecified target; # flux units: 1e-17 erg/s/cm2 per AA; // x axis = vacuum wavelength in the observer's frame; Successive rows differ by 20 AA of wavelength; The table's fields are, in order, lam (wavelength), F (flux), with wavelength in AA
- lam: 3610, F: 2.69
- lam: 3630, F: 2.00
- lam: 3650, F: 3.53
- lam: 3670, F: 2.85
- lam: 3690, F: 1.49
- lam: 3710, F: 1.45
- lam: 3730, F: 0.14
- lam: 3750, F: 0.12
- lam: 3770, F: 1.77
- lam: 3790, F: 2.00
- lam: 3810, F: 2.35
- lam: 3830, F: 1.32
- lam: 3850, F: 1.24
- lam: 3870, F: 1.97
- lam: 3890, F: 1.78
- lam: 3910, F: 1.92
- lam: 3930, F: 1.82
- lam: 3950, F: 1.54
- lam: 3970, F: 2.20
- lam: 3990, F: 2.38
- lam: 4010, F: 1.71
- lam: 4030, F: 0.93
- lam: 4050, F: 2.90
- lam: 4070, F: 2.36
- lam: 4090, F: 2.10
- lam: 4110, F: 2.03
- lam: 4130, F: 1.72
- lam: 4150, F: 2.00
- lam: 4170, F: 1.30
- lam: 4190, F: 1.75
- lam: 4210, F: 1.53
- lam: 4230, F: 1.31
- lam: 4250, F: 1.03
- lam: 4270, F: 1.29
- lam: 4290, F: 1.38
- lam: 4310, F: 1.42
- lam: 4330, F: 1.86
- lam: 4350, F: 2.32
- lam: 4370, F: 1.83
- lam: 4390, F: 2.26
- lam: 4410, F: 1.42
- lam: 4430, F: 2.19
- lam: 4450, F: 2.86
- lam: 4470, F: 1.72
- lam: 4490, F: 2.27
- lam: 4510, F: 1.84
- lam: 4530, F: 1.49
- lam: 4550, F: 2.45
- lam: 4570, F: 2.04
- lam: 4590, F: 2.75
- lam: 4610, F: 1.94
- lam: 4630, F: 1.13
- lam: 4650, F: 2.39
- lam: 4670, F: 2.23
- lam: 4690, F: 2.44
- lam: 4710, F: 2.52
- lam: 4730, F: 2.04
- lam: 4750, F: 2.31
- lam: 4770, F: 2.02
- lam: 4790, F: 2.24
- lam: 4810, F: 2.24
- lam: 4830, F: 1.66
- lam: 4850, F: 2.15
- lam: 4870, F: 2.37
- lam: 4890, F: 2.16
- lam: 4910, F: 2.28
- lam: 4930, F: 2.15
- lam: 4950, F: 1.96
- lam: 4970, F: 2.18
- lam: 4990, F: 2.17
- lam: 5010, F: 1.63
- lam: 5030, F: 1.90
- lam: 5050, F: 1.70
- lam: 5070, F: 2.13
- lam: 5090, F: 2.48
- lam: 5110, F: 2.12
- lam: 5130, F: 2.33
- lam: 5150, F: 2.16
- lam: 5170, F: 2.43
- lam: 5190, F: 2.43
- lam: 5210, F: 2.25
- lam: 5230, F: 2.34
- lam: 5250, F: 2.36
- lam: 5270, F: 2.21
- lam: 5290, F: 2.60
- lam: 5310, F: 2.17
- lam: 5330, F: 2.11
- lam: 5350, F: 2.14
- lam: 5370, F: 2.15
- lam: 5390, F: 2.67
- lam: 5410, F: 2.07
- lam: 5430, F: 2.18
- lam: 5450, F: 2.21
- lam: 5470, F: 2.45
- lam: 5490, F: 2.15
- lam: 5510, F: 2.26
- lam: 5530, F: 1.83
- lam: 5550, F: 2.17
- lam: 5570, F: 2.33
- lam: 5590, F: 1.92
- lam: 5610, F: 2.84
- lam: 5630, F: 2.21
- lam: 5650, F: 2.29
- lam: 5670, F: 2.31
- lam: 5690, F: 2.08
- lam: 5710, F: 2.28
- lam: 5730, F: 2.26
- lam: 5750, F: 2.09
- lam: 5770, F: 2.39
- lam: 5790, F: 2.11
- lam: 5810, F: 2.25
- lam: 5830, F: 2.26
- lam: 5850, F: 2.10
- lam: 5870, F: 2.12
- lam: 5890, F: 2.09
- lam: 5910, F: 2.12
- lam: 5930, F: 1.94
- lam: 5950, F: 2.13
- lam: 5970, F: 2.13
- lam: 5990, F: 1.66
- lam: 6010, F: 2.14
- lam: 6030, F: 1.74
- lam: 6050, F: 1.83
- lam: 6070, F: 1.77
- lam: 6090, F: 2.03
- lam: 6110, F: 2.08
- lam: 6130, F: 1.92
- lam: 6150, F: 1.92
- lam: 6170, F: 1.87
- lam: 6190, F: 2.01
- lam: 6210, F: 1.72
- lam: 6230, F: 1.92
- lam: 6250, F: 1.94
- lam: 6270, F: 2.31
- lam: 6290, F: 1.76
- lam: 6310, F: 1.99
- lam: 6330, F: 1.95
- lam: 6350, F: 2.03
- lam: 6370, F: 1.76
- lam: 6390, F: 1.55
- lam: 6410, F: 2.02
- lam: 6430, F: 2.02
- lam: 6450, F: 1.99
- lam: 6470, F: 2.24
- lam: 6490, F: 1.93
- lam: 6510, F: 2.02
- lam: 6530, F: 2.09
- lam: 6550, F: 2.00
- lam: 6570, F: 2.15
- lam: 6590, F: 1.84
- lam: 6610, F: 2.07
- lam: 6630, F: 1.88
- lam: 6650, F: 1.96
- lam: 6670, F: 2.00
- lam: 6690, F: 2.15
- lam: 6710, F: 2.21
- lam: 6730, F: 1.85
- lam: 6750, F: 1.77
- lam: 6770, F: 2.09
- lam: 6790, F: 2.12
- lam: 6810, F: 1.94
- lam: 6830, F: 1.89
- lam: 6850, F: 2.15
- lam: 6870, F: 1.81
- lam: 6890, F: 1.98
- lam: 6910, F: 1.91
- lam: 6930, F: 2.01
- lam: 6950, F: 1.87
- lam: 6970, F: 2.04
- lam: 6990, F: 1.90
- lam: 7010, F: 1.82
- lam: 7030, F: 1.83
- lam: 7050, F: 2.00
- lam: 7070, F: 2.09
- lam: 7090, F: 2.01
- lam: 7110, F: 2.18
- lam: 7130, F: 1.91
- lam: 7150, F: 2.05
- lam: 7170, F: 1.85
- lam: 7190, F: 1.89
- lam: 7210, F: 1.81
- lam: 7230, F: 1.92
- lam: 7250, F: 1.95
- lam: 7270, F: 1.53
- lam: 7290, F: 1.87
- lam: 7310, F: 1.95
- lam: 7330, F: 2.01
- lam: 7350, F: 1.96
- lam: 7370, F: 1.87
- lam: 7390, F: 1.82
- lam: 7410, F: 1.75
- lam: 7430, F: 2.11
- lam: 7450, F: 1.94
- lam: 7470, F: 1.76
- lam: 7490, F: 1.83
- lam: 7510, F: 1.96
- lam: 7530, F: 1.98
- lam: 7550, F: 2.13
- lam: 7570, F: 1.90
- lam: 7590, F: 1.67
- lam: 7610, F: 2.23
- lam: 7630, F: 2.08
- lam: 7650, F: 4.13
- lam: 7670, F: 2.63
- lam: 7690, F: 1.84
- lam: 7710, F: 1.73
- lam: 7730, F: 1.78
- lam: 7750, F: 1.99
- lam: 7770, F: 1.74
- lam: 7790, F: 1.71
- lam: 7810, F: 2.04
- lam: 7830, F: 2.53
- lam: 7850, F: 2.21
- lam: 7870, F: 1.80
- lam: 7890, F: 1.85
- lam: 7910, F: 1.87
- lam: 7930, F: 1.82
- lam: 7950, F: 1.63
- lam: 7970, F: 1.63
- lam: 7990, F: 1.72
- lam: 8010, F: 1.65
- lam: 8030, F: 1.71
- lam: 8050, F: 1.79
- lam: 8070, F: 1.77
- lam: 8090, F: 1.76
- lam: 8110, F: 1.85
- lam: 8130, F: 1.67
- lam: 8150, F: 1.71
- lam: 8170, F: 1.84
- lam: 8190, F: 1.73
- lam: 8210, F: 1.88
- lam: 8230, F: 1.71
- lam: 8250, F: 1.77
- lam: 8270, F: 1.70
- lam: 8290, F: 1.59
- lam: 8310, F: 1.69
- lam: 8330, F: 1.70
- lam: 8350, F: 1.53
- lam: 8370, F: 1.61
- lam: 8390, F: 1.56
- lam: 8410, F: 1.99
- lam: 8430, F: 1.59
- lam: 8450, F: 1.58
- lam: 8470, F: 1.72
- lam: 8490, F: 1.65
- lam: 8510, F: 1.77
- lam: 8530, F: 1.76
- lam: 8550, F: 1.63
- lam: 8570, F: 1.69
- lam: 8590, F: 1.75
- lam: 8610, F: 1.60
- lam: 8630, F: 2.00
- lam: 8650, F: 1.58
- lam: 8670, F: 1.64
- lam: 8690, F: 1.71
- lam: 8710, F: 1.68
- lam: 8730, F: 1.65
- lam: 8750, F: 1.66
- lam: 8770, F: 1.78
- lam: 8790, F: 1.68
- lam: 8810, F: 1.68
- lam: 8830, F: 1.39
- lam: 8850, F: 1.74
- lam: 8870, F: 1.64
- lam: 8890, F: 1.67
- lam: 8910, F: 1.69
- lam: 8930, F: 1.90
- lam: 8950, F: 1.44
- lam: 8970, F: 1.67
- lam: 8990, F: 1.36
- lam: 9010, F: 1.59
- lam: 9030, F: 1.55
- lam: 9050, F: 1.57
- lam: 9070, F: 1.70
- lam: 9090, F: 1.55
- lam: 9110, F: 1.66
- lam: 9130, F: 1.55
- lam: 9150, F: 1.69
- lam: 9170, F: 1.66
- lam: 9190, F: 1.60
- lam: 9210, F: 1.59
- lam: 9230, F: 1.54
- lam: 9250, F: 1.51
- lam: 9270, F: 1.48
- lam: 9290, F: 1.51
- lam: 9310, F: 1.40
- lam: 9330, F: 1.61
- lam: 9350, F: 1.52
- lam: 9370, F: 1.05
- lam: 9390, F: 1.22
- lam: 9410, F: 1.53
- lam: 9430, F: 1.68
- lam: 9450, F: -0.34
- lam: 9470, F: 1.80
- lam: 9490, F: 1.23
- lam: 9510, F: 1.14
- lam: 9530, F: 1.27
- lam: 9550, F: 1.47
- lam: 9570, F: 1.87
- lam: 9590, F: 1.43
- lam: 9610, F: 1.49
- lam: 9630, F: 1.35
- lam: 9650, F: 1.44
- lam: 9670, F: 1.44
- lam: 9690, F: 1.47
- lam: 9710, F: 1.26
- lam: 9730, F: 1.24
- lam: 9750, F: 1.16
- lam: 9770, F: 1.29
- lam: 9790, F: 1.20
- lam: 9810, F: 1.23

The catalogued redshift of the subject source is 0.16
